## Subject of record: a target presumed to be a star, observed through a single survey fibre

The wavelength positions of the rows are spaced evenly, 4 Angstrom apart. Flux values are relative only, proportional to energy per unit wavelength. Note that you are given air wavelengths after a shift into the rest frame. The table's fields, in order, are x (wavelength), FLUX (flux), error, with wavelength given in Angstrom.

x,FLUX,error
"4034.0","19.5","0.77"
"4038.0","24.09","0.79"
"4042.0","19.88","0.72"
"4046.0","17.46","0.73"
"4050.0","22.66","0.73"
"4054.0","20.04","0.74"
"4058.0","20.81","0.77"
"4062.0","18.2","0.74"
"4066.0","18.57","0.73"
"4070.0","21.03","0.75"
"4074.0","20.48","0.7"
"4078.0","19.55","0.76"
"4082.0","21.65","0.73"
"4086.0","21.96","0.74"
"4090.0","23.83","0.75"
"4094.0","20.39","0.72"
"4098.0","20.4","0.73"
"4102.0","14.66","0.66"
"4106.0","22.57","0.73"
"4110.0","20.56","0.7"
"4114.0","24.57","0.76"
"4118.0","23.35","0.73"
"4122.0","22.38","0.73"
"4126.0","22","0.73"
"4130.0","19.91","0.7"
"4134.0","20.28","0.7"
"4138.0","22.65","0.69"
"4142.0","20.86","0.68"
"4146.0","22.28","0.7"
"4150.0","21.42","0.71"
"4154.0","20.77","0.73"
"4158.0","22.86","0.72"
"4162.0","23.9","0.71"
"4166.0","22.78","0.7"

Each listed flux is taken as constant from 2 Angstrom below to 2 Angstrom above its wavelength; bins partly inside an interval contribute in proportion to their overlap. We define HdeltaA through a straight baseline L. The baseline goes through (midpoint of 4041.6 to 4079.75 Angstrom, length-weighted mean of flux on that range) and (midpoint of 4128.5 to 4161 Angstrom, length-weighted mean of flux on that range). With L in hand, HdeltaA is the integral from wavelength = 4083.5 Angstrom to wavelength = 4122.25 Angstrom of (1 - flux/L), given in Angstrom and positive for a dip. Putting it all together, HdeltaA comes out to -1.4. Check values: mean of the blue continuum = 19.9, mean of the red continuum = 21.5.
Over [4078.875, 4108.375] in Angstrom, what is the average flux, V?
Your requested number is 20.7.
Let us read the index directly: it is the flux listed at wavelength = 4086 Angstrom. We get 21.96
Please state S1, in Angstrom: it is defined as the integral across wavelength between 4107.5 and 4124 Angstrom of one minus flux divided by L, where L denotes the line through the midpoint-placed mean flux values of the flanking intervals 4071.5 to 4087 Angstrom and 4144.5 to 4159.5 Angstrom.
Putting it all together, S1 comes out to -1.1 Angstrom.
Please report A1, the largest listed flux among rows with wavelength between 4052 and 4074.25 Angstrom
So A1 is 21.03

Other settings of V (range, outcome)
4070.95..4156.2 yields 21.3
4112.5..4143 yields 22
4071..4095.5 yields 21.3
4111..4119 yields 23.6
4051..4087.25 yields 20.3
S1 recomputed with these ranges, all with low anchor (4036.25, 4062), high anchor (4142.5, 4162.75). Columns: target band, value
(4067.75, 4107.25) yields 1.0 Angstrom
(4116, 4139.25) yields 0.0 Angstrom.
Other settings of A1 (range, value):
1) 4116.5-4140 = 23.35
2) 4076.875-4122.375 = 24.57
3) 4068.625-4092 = 23.83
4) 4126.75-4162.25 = 23.9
